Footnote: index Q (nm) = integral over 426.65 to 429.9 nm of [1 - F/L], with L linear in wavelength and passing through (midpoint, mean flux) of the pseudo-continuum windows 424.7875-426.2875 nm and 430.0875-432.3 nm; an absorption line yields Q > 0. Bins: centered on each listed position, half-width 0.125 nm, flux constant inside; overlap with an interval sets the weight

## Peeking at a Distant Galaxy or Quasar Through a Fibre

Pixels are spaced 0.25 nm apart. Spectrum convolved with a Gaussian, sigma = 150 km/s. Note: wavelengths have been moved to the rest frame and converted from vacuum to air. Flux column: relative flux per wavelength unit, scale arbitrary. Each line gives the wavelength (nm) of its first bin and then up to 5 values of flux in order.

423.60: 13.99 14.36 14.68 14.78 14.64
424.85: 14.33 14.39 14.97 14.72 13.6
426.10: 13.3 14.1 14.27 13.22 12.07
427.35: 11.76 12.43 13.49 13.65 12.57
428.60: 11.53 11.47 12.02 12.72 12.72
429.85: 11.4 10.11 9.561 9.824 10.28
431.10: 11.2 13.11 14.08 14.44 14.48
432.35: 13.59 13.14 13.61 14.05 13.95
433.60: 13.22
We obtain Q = 0.174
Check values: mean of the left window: 14.2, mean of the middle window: 12.5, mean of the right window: 12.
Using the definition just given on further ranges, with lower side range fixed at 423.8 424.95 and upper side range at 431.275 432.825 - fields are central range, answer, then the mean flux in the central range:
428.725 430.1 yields 0.21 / 11.9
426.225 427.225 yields 0.06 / 13.4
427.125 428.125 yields 0.11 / 12.7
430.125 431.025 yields 0.26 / 9.99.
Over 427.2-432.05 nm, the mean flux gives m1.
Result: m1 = 12.1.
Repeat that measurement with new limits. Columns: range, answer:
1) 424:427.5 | 13.9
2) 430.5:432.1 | 12.4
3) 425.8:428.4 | 13.1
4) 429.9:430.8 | 10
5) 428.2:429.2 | 11.9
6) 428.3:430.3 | 11.7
